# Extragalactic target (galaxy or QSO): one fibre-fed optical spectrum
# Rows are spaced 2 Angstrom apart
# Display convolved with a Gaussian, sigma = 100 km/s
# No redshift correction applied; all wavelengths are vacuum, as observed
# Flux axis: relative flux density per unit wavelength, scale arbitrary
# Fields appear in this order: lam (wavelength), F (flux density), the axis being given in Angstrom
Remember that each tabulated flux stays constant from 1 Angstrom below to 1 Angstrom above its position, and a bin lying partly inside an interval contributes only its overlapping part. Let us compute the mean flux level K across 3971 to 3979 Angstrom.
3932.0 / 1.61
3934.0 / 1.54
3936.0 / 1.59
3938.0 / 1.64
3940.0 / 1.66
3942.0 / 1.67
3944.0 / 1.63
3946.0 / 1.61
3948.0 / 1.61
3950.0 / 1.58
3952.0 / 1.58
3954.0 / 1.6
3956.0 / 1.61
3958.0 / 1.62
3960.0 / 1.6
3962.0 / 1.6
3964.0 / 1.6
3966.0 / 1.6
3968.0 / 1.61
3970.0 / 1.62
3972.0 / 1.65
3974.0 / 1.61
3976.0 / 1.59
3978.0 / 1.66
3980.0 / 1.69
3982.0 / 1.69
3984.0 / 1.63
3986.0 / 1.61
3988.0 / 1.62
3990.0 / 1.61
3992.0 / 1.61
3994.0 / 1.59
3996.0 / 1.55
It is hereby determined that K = 1.63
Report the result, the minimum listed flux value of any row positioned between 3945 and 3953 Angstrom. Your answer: 1.58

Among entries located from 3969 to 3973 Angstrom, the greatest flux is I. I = 1.65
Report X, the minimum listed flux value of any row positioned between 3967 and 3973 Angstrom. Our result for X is 1.61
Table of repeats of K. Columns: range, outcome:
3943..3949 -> 1.62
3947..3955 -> 1.59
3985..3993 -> 1.61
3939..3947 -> 1.64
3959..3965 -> 1.6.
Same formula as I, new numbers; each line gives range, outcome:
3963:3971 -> 1.62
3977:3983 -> 1.69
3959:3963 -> 1.6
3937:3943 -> 1.67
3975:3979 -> 1.66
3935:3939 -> 1.64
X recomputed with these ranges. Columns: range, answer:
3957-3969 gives 1.6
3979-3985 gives 1.63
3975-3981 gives 1.59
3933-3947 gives 1.54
